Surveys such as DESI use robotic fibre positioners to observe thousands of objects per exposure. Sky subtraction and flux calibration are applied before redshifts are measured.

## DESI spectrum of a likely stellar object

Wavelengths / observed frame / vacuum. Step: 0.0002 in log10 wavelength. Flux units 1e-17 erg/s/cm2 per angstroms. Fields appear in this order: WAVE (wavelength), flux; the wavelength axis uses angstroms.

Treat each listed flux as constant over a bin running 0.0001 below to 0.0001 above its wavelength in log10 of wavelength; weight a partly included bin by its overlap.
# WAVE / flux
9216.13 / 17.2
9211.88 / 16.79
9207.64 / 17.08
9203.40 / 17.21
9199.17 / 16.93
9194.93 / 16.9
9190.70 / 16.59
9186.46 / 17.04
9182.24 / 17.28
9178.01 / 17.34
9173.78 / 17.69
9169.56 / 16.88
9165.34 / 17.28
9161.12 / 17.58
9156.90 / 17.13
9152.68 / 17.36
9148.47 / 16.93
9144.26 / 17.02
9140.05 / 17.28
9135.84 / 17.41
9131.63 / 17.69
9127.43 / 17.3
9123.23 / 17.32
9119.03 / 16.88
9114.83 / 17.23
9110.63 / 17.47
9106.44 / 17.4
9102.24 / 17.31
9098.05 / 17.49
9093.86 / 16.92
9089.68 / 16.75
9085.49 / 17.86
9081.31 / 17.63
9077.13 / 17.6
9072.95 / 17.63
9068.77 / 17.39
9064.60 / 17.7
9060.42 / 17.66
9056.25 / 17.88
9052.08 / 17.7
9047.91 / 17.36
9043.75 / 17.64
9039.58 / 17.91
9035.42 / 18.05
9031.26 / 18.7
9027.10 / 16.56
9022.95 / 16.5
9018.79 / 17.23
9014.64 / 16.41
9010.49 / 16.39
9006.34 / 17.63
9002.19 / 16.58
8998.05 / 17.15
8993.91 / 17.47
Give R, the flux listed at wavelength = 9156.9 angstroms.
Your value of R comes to 17.13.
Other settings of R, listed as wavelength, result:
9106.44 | 17.4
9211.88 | 16.79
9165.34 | 17.28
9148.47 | 16.93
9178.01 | 17.34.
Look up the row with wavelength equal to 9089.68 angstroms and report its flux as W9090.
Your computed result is 16.75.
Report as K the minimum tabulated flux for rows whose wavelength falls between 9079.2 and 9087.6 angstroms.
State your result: 17.63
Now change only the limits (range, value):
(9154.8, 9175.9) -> 16.88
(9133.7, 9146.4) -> 17.02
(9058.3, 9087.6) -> 17.39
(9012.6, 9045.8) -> 16.41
